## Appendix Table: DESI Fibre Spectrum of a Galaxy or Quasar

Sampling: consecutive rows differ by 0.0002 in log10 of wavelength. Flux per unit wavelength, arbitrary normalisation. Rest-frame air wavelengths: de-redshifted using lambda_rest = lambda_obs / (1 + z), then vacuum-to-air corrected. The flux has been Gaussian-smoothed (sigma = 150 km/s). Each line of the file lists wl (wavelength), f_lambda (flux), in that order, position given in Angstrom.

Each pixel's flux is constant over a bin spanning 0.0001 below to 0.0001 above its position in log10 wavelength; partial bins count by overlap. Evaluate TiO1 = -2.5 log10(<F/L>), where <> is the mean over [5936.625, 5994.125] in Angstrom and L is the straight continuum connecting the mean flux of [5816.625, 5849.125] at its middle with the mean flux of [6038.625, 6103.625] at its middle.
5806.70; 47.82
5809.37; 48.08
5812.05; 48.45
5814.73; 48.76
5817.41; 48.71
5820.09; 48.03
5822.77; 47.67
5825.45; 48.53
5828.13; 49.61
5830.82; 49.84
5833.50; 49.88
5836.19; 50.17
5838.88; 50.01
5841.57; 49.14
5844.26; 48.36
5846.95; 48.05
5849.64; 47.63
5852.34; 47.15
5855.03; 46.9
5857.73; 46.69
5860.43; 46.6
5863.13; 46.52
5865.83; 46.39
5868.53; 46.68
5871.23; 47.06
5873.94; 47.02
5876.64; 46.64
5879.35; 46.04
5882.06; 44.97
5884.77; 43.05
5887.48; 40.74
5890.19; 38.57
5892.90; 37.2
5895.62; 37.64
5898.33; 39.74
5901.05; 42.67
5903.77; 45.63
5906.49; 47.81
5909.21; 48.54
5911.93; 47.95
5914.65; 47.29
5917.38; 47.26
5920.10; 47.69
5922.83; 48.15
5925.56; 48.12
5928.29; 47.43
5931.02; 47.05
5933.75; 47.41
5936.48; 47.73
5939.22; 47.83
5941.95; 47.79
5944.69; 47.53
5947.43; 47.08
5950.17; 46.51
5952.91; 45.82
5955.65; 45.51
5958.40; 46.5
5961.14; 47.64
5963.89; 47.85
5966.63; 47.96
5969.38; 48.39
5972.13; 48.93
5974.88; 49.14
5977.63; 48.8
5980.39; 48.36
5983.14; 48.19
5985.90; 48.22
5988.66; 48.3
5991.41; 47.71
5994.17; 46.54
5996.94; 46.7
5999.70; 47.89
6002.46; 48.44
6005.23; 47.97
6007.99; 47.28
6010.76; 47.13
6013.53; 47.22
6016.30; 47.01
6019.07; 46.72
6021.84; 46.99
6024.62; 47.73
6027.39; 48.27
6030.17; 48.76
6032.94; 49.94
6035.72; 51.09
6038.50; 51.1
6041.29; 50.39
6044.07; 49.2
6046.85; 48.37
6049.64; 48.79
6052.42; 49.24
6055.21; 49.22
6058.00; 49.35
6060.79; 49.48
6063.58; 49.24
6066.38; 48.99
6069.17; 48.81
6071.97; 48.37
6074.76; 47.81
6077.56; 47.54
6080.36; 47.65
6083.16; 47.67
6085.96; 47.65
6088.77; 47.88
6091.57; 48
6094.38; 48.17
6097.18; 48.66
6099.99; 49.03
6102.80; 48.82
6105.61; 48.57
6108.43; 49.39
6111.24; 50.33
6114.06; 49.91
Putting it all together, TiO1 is 0.03 mag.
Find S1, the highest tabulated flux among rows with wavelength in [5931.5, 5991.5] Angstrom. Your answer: 49.14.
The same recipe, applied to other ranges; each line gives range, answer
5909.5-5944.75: 48.15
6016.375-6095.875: 51.1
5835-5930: 50.17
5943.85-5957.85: 47.53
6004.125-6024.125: 47.97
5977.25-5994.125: 48.8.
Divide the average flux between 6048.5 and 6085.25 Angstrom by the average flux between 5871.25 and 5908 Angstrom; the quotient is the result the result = 1.1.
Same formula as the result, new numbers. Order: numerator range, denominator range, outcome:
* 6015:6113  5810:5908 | 1.05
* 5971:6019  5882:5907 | 1.15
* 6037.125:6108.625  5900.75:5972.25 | 1.03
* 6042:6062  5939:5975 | 1.04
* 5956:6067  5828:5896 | 1.05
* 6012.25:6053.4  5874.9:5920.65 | 1.11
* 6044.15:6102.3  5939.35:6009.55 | 1.02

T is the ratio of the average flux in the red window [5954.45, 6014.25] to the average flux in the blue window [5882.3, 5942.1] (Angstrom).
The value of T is 1.06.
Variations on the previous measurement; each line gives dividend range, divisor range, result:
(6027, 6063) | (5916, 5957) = 1.05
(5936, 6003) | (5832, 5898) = 1.04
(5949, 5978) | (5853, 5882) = 1.02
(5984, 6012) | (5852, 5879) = 1.02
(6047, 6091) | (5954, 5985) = 1.01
